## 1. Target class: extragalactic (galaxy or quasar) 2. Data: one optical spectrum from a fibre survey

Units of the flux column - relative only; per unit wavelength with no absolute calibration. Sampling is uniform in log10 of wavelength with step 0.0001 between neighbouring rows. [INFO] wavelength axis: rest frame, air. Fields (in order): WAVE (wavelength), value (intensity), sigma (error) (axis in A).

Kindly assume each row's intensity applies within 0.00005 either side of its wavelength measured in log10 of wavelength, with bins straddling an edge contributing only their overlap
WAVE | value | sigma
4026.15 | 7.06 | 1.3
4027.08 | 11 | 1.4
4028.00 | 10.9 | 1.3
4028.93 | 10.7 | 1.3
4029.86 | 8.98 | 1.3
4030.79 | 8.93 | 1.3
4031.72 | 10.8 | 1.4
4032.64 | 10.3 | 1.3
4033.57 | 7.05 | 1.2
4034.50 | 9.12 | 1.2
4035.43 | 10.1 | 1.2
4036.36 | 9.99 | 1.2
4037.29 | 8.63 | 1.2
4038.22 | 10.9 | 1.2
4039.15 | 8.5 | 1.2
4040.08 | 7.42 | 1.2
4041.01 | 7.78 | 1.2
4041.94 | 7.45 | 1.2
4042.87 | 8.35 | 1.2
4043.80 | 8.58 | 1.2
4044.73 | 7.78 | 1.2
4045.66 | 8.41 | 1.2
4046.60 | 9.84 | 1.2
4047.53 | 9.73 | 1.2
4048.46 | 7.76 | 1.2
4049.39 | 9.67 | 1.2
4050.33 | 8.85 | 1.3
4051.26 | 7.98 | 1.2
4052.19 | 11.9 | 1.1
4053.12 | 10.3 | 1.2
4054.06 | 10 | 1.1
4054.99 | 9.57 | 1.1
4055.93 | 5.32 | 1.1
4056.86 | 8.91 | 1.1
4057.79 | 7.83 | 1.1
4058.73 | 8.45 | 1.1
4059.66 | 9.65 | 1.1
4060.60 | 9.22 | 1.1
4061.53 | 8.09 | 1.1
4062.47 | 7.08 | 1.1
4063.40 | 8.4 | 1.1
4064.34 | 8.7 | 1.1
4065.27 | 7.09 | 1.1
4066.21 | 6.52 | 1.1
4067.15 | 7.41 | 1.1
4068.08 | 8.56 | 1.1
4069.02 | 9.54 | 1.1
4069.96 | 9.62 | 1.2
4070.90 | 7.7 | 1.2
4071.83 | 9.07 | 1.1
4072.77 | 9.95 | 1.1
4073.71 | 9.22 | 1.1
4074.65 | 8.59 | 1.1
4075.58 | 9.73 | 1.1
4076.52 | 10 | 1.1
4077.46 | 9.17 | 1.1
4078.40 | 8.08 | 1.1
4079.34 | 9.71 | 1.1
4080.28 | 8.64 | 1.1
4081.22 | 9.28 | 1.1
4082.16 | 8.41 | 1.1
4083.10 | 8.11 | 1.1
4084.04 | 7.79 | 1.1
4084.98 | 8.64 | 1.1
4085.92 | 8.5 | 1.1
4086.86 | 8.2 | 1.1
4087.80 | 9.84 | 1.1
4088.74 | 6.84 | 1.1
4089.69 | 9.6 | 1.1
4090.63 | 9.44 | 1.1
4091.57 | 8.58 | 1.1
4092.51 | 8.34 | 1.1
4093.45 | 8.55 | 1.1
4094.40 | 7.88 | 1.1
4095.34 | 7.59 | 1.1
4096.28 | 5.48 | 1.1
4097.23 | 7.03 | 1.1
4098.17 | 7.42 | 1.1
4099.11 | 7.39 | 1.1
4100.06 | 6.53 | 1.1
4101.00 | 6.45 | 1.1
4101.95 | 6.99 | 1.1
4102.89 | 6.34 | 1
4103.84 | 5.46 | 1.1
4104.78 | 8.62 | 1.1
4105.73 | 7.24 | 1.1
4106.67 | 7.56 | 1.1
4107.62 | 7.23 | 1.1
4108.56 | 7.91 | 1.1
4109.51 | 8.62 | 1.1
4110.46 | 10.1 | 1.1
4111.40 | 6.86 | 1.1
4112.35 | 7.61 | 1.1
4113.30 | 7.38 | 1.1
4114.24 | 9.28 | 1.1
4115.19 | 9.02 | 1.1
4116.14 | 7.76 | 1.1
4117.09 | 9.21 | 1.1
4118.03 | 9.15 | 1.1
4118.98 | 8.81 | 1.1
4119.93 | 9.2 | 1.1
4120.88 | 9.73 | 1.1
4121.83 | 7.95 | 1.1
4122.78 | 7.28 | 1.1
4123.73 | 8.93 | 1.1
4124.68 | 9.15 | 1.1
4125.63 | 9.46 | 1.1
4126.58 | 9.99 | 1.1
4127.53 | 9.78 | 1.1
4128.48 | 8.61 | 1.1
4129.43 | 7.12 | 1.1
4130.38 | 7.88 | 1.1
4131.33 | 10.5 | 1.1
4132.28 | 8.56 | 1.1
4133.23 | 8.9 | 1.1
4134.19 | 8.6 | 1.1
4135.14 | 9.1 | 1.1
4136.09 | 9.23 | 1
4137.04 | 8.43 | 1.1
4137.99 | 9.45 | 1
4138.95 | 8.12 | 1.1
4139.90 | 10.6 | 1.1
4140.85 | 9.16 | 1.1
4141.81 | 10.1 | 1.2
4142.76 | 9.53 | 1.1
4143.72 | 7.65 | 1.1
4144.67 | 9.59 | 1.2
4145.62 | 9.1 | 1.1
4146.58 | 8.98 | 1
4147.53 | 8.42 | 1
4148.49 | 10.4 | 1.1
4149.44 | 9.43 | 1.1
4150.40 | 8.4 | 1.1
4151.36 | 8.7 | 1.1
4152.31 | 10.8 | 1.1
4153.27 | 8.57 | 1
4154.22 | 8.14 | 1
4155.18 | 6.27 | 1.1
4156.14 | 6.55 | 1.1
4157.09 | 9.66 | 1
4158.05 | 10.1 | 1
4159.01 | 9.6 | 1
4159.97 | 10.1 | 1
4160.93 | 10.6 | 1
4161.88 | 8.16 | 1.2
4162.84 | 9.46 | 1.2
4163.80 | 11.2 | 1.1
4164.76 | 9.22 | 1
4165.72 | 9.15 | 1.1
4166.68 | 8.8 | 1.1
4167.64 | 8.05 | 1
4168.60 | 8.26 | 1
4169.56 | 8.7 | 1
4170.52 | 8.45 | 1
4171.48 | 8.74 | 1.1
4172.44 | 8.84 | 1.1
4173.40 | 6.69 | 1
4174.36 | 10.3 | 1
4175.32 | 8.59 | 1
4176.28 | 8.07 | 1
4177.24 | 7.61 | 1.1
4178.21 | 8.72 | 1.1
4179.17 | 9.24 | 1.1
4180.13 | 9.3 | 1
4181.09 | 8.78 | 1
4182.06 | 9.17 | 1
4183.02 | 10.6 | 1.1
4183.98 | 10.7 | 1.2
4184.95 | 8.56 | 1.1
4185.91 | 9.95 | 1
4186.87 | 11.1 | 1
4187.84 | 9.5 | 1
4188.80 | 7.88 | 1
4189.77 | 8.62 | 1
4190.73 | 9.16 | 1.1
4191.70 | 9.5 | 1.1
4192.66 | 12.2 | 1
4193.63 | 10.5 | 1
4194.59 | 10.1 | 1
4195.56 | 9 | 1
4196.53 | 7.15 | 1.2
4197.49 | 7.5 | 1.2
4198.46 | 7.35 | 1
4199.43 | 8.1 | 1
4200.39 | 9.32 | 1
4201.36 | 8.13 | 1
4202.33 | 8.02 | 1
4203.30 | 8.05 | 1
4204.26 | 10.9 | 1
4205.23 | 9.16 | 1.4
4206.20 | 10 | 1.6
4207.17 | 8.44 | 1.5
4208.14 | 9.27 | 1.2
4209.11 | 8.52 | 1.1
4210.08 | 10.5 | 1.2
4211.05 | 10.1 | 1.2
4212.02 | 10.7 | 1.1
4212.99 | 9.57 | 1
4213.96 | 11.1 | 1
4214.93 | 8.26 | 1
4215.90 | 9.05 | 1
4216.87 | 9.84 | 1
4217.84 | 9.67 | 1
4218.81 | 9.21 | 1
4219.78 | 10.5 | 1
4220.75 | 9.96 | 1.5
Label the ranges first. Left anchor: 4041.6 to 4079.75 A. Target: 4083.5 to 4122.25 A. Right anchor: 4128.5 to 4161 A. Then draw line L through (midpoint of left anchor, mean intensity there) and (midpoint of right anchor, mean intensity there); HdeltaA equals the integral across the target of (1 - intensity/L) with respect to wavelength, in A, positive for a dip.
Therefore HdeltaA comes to 3.7 A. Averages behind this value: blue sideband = 8.73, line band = 8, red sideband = 8.98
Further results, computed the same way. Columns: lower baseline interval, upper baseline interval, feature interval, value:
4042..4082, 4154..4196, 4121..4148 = 0.2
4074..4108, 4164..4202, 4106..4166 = -2.7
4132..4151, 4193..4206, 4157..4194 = -1.5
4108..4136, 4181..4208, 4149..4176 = 0.2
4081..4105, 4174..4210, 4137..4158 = -1.0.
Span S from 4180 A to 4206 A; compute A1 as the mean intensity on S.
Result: 9.2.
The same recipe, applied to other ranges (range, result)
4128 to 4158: 8.88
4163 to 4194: 9.19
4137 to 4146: 9.21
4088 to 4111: 7.66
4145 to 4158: 8.78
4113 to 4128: 8.9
